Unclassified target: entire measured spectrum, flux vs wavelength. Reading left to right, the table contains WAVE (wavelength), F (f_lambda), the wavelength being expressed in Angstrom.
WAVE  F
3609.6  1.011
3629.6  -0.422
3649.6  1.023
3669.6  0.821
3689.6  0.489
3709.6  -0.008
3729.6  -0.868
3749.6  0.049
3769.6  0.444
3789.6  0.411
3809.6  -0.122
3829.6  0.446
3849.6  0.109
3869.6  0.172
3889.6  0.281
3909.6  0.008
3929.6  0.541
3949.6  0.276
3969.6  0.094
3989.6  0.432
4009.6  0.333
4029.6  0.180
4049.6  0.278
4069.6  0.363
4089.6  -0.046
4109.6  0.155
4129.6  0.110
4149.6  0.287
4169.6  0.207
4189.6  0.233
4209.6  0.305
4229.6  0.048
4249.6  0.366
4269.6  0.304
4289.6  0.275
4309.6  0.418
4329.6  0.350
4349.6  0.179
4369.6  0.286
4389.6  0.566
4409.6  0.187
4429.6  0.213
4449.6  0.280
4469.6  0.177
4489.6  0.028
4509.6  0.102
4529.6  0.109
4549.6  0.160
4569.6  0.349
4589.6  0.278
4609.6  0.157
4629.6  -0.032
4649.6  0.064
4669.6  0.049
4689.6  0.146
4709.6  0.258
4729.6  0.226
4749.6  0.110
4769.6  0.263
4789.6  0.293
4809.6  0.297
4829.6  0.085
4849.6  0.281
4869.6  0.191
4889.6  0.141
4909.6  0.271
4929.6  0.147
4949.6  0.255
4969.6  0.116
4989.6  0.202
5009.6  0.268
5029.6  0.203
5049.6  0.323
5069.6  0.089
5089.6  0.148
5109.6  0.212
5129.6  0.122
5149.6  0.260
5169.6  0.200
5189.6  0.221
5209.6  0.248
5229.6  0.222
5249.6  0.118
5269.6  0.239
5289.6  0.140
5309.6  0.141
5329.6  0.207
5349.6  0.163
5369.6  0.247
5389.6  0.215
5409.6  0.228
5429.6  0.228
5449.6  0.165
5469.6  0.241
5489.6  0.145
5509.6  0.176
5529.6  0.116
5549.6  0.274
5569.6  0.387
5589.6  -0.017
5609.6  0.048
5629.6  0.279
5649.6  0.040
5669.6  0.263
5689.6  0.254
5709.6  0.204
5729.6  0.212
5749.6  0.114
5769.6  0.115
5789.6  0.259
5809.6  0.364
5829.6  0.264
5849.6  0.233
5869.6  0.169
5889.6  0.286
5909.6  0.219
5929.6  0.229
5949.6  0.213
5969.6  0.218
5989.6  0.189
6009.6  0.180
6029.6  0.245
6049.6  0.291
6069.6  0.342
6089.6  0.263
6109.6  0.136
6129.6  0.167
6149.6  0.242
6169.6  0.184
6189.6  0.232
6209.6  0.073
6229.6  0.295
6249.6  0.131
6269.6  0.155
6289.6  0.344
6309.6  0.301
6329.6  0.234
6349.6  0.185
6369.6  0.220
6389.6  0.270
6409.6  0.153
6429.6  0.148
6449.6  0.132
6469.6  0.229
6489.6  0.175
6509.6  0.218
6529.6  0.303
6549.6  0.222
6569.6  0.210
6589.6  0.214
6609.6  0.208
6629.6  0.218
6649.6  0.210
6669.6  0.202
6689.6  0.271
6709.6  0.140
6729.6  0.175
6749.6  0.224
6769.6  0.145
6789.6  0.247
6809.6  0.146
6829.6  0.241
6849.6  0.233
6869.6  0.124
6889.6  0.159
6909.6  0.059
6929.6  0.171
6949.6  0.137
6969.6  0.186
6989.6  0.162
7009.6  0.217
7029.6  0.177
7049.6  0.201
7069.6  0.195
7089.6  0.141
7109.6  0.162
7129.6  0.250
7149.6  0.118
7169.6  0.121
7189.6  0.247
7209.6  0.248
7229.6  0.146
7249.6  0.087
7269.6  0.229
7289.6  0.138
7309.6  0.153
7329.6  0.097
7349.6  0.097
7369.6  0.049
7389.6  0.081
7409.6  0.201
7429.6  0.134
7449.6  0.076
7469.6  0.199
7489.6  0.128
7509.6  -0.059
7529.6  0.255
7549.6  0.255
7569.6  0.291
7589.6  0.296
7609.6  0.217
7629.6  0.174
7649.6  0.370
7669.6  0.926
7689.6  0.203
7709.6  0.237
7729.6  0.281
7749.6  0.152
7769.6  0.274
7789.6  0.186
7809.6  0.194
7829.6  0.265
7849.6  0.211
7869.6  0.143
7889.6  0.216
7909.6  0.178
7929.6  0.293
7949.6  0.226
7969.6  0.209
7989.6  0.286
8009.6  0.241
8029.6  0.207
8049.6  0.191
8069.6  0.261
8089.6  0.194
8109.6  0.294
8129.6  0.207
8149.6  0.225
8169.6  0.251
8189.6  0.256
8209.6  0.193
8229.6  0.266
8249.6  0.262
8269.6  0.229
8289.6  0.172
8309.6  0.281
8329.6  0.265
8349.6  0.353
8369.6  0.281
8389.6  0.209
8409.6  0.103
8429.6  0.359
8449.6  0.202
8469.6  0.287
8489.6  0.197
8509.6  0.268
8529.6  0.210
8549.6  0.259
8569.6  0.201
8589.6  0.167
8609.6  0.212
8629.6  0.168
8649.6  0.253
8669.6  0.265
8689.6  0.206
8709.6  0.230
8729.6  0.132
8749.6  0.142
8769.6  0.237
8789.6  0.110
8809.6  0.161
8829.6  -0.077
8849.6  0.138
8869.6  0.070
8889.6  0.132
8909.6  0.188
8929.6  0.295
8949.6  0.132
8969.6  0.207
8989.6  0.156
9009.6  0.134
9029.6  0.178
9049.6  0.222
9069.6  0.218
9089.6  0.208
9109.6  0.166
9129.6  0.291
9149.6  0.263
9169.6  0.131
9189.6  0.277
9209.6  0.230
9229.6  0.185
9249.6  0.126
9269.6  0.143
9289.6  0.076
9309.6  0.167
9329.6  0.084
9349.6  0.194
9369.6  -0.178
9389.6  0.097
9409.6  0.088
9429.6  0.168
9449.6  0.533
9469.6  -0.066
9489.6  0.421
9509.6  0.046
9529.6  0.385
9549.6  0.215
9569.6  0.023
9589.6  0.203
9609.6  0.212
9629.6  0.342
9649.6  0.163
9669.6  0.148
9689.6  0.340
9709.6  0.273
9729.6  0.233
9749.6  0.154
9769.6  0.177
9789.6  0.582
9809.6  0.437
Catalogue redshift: 1.055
